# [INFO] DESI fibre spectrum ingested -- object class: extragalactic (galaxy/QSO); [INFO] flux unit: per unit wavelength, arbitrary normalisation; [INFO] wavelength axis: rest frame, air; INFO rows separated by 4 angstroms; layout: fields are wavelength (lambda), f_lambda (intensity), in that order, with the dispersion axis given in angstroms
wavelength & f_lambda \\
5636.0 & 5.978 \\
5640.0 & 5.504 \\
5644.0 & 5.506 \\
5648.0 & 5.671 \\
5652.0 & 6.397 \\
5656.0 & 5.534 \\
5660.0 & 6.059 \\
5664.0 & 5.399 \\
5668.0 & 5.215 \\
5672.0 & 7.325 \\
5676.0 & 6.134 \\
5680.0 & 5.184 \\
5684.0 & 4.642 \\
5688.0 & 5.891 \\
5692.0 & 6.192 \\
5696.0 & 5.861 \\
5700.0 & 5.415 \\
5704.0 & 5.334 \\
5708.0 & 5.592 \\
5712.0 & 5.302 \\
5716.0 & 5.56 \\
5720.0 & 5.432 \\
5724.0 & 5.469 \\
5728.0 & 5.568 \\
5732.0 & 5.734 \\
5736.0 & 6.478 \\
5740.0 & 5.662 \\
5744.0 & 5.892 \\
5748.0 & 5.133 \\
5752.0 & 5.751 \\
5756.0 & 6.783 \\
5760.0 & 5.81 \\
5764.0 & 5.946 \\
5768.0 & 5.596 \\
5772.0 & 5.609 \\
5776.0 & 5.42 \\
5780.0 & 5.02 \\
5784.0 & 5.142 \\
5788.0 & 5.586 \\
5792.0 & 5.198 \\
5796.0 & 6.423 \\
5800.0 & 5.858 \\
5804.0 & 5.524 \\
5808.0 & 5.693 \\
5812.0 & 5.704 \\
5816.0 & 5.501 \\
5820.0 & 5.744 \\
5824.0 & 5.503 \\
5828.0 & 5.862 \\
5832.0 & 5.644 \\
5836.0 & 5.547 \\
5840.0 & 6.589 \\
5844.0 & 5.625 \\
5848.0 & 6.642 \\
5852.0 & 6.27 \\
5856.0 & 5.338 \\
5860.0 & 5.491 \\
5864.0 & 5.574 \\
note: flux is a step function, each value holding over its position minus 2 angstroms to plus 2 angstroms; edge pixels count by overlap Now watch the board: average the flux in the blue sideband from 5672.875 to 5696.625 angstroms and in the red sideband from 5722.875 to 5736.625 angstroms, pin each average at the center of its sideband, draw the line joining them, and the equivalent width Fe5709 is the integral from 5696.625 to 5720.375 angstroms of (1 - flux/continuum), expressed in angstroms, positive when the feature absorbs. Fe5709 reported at 1.2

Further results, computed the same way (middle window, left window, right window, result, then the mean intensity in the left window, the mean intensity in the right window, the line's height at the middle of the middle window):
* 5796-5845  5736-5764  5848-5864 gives 0.58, 5.89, 5.8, 5.83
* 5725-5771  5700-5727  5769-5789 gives -3.72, 5.45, 5.36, 5.4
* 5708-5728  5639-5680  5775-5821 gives 0.91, 5.85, 5.57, 5.73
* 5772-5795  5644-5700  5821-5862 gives 1.87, 5.78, 5.85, 5.83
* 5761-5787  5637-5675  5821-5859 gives 1.75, 5.86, 5.88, 5.87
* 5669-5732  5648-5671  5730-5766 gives 2.02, 5.79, 5.91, 5.84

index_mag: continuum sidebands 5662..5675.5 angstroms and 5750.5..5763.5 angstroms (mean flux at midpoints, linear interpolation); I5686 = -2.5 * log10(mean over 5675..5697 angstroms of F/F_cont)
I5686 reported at 0.07 mag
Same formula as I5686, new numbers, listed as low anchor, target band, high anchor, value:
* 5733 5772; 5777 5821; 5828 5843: 0.06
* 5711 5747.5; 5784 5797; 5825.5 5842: 0.04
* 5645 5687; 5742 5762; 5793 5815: -0.02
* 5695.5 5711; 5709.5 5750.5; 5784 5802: -0.01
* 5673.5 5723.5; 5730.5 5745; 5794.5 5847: -0.06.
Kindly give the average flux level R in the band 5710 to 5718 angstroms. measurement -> 5.43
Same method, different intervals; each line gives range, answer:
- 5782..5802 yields 5.64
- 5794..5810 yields 5.87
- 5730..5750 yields 5.78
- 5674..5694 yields 5.61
